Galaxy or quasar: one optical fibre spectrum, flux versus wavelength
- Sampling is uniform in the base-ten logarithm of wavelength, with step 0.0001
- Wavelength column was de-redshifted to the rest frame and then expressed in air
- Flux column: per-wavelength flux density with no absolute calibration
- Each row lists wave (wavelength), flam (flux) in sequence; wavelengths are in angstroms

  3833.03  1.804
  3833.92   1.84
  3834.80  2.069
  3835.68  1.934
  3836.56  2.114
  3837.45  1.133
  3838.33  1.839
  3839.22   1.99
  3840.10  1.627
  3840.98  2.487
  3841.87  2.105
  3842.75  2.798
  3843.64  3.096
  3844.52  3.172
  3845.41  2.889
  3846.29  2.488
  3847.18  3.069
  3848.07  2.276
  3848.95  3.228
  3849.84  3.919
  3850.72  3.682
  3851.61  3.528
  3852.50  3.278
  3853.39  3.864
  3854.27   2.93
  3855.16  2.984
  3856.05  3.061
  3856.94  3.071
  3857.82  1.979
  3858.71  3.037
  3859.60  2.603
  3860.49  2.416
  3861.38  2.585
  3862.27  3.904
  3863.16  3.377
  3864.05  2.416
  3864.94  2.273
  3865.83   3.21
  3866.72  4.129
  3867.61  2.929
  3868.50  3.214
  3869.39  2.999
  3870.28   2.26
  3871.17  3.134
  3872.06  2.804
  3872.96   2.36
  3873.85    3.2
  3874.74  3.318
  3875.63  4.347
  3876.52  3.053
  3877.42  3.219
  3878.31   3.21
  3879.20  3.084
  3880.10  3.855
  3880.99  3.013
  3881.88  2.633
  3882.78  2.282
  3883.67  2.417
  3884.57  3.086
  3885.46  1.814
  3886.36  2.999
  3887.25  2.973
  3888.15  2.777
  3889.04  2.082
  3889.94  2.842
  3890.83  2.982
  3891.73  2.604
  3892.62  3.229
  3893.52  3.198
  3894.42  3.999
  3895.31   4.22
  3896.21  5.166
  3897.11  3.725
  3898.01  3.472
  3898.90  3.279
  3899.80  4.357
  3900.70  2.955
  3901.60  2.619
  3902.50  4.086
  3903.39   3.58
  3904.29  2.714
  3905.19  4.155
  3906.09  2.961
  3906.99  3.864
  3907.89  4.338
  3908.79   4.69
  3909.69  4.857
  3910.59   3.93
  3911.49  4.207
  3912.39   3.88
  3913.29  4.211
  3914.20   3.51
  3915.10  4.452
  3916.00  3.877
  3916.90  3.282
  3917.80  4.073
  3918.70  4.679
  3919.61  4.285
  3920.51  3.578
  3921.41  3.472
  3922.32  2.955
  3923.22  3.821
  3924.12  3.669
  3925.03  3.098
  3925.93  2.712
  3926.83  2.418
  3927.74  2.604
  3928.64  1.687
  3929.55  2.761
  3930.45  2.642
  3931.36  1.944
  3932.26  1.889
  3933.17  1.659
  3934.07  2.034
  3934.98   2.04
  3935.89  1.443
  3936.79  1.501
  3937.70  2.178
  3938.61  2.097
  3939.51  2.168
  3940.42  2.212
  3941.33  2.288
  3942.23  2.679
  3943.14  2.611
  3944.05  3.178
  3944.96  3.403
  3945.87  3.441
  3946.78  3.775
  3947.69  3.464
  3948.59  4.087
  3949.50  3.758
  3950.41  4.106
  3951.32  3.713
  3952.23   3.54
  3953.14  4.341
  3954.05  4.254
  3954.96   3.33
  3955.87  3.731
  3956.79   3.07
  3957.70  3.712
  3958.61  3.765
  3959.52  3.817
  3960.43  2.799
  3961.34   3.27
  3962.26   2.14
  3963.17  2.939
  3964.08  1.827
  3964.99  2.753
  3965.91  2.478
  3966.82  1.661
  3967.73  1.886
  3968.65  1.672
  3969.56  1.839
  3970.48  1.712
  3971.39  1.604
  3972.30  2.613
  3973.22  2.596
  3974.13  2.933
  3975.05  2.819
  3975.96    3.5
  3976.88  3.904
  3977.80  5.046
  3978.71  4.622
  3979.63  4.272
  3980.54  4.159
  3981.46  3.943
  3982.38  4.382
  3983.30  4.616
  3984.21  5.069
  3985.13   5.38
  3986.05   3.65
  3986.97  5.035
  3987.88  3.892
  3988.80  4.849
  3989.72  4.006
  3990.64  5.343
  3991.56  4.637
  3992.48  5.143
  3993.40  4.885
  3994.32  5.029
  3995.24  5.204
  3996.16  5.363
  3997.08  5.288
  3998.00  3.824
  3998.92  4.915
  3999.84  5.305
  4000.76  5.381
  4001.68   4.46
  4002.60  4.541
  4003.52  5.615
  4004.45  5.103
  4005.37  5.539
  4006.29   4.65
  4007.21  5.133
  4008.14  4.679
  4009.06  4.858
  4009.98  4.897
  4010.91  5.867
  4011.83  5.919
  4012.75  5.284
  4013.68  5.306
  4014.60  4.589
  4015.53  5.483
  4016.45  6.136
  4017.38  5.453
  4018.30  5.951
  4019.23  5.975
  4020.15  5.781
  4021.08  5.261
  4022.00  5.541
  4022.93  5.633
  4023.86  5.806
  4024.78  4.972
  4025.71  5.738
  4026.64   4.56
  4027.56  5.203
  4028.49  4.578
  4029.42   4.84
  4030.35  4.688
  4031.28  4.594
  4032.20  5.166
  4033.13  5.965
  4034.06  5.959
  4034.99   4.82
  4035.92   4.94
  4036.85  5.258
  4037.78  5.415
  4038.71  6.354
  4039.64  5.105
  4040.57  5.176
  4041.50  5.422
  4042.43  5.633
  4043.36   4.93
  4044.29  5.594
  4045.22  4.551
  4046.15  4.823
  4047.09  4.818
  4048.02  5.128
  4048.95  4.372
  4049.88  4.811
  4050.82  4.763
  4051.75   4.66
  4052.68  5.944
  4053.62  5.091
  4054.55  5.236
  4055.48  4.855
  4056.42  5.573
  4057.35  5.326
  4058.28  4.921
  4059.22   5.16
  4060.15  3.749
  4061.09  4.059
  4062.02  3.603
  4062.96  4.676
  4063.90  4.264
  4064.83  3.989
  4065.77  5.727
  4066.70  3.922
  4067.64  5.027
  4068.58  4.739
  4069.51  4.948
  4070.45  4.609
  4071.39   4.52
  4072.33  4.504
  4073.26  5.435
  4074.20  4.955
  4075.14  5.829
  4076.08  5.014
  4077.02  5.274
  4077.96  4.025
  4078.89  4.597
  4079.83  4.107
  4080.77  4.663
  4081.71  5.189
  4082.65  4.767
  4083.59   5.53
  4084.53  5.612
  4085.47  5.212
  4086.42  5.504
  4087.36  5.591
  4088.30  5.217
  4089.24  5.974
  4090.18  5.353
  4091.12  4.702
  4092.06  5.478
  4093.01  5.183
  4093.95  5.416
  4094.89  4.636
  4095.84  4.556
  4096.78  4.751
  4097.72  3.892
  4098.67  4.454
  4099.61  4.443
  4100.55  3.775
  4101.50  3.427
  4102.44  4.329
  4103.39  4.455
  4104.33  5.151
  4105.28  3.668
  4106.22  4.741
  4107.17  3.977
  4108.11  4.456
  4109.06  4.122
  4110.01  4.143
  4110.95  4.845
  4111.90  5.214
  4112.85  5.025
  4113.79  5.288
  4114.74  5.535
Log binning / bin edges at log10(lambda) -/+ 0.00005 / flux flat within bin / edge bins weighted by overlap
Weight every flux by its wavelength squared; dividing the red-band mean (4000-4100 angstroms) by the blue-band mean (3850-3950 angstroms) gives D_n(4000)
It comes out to 1.73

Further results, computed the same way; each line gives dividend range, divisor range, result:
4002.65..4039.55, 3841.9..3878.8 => 1.89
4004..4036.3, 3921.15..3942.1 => 2.30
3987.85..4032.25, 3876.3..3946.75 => 1.72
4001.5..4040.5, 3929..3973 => 1.99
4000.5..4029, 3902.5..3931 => 1.55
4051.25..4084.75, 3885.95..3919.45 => 1.44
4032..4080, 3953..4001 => 1.36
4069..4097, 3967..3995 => 1.38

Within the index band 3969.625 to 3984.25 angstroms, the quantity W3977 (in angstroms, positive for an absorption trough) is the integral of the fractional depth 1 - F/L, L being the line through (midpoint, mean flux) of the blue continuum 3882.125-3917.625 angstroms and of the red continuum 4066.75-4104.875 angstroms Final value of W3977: 1.9 angstroms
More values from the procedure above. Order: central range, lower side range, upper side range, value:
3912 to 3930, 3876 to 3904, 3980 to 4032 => 1.1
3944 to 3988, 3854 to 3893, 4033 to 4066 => 6.6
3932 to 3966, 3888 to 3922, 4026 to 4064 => 9.7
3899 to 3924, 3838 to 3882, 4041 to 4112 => -3.1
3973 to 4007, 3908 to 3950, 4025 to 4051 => -2.7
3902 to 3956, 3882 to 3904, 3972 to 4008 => 5.9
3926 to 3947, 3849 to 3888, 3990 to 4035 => 8.8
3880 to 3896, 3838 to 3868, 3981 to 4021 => 2.1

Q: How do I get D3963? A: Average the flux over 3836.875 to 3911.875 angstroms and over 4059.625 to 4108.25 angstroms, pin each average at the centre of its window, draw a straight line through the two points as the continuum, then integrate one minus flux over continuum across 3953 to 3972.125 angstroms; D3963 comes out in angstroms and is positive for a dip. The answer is 5.2 angstroms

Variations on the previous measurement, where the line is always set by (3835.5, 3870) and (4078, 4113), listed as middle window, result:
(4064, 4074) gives -0.42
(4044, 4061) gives -2.06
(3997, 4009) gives -2.78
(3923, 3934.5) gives 3.06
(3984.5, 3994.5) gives -2.06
